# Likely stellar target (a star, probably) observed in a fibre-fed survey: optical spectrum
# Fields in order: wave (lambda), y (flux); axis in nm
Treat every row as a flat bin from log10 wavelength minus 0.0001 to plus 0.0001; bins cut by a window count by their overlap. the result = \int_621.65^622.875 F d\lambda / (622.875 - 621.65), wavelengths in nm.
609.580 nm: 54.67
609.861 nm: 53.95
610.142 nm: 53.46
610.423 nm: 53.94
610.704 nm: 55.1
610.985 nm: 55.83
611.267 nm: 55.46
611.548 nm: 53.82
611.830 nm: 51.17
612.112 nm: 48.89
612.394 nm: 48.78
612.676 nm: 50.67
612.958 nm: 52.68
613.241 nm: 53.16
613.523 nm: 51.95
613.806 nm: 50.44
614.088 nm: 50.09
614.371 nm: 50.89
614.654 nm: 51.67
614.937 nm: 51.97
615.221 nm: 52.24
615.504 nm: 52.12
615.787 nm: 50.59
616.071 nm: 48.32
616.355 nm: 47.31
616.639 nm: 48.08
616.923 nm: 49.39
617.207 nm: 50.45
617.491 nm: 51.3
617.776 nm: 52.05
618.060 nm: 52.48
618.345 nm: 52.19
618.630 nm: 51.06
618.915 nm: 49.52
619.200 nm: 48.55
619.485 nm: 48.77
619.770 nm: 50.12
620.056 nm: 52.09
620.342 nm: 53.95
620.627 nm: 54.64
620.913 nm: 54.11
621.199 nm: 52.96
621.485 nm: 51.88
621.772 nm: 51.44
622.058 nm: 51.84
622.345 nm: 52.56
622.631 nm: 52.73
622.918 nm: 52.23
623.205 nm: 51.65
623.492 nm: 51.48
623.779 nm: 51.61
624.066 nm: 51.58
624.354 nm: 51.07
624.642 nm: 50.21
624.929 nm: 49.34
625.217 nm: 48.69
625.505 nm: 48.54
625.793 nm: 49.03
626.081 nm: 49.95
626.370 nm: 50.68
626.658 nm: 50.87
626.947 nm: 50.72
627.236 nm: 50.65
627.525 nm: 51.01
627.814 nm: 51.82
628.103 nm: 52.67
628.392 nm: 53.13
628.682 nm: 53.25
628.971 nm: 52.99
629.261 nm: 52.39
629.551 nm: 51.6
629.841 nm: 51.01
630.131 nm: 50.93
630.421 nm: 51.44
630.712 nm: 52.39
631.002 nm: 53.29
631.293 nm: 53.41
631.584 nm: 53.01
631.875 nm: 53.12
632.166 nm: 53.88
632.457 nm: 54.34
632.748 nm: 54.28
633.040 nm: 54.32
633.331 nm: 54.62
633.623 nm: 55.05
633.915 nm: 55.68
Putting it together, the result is 52.2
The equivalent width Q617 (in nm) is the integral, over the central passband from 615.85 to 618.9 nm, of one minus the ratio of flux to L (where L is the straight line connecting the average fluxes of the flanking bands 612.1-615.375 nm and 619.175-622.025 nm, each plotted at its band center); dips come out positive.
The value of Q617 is 0.082 nm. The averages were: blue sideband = 51.2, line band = 50.2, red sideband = 52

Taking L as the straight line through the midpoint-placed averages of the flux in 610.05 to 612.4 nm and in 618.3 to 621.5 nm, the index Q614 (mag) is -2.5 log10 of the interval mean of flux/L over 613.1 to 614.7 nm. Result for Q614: 0.03 mag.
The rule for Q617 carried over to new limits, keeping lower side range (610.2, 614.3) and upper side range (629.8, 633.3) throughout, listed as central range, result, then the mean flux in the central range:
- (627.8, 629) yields 0.00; 52.9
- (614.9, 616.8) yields 0.09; 50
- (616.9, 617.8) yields 0.03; 50.8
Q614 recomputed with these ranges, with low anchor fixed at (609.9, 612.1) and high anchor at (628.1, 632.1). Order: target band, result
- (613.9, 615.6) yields 0.04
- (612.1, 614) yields 0.05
